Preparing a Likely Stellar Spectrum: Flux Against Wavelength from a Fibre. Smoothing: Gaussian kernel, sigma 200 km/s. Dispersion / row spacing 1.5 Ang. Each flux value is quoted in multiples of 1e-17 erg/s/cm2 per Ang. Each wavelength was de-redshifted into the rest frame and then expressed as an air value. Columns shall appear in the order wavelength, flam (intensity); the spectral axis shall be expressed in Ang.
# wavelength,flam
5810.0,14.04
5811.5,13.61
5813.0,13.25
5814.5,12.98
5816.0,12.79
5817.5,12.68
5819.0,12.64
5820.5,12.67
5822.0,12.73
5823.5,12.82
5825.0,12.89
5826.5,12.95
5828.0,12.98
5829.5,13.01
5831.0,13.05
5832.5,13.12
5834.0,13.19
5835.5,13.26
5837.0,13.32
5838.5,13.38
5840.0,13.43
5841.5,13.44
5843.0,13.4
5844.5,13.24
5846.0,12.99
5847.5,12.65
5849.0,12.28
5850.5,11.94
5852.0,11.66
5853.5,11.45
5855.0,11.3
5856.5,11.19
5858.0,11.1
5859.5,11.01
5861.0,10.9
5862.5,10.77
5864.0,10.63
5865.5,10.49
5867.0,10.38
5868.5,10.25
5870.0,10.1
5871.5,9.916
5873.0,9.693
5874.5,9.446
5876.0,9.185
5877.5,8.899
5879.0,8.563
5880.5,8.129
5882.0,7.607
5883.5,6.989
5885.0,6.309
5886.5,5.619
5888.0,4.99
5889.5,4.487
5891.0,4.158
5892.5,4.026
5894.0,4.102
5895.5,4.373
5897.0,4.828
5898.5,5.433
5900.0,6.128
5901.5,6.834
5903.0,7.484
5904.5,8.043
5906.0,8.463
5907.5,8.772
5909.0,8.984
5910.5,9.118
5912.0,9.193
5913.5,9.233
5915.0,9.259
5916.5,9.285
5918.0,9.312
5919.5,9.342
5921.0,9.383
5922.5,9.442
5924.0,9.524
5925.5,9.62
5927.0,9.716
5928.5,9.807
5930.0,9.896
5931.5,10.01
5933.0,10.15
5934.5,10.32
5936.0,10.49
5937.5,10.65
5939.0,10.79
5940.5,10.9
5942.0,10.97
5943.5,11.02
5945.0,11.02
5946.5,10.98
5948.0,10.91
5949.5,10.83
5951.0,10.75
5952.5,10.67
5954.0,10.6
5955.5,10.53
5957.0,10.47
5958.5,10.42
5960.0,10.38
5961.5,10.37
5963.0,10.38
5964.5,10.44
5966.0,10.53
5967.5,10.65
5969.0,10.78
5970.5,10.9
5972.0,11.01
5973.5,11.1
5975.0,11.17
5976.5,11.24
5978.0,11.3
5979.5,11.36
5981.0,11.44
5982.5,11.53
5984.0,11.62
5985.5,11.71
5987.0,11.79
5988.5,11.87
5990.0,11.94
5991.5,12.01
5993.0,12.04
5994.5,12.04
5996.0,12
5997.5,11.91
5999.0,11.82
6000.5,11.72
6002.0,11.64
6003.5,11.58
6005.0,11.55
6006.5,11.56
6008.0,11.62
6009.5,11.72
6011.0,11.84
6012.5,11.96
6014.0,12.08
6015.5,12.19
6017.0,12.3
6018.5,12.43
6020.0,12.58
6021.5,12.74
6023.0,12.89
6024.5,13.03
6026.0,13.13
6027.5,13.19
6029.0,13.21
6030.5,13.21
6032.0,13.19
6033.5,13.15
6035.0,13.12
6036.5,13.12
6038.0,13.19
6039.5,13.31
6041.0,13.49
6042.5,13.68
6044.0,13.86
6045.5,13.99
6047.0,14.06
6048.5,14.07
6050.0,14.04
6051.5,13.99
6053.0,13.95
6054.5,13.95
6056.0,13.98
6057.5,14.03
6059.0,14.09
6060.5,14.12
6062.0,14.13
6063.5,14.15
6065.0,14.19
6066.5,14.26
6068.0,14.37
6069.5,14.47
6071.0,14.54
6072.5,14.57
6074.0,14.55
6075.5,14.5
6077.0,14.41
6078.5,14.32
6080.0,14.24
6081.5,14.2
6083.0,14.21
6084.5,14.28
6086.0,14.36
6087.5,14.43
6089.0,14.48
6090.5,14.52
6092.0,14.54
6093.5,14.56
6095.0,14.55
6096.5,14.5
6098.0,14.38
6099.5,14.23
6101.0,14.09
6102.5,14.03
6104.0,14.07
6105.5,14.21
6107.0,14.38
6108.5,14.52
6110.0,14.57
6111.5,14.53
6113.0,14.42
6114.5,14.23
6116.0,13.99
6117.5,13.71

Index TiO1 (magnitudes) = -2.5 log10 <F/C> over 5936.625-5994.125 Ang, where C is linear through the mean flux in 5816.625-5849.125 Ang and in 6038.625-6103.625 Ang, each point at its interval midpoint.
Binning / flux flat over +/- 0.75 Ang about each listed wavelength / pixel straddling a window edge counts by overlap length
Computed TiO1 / 0.23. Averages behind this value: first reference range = 13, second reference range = 14.2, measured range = 11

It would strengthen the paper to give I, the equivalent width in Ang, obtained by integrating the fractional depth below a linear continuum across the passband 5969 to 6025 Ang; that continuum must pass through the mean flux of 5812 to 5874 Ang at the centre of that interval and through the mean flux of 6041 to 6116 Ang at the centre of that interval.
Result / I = 7.1 Ang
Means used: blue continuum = 12.1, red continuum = 14.3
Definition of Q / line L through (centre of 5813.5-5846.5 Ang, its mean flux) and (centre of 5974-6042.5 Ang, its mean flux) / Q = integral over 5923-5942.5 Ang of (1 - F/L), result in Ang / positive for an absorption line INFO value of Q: 3.7 Ang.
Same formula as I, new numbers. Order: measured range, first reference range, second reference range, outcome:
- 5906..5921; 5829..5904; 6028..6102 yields 2.19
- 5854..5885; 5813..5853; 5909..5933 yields 4.74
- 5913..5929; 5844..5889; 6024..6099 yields 2.36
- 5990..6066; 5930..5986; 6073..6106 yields -1.35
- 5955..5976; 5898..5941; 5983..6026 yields 0.11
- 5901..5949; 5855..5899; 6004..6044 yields -0.18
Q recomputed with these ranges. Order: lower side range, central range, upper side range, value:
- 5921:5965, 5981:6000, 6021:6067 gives 0.1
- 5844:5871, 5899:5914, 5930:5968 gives 3.8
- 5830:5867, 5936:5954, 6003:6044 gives 2.3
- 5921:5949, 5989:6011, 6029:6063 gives 0.9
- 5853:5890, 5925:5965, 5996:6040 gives 1.2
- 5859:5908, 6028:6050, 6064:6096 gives -0.8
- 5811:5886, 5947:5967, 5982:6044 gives 2.5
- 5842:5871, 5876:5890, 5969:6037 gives 5.5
